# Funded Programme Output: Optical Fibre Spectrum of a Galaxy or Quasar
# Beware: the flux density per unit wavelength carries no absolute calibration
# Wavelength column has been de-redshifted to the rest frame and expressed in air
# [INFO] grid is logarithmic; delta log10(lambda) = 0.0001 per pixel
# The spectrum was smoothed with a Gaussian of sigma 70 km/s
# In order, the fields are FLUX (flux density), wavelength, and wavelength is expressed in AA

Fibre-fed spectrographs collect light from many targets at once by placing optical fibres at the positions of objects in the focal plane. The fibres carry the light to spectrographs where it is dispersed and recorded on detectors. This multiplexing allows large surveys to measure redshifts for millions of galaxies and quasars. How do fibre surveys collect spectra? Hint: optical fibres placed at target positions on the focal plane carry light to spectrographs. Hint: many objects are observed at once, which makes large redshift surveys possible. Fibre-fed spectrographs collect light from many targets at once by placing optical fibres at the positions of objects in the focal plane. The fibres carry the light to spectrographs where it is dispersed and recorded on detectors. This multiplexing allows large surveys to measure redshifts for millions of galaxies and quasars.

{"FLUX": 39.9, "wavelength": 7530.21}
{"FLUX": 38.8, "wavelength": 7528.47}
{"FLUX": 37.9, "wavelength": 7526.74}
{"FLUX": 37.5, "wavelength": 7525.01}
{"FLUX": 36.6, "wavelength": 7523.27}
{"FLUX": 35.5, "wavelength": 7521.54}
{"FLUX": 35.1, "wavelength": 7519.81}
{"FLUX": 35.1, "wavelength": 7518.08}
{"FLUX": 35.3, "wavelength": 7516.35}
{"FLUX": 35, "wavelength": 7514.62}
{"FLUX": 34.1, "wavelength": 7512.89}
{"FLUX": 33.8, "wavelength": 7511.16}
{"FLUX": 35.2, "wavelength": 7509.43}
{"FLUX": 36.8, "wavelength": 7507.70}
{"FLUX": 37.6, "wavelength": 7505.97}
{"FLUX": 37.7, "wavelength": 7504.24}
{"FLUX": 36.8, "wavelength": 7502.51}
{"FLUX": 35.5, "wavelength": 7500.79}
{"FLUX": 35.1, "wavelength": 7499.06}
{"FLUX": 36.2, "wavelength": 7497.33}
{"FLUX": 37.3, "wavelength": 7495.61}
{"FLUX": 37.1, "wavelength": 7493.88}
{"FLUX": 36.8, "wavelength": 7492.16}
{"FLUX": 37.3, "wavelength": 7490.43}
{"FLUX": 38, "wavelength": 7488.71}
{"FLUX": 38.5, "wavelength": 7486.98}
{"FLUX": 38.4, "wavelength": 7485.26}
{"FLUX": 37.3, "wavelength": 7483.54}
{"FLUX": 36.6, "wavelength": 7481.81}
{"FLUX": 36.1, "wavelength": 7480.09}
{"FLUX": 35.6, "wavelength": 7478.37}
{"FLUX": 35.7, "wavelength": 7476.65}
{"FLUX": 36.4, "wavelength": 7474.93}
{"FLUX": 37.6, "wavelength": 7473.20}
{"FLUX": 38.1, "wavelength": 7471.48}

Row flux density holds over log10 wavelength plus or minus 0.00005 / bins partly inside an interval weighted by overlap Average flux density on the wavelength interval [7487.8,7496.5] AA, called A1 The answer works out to 37.3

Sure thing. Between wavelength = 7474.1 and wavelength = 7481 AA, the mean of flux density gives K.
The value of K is 36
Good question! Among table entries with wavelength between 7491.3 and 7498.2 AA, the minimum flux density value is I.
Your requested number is 36.2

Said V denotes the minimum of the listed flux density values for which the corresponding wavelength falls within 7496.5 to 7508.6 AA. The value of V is 35.1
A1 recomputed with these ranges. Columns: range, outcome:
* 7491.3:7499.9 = 36.5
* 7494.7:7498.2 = 36.7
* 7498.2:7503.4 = 35.8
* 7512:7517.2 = 34.8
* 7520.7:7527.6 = 36.9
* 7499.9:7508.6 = 36.9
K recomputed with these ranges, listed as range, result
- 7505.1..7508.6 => 37.1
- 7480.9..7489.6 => 37.8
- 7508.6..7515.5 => 34.5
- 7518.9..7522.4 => 35.3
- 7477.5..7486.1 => 36.8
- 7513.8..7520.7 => 35.1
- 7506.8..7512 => 35.3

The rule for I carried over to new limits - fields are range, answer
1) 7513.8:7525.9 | 35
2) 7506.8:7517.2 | 33.8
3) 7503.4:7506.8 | 37.6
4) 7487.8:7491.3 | 37.3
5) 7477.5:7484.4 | 35.6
